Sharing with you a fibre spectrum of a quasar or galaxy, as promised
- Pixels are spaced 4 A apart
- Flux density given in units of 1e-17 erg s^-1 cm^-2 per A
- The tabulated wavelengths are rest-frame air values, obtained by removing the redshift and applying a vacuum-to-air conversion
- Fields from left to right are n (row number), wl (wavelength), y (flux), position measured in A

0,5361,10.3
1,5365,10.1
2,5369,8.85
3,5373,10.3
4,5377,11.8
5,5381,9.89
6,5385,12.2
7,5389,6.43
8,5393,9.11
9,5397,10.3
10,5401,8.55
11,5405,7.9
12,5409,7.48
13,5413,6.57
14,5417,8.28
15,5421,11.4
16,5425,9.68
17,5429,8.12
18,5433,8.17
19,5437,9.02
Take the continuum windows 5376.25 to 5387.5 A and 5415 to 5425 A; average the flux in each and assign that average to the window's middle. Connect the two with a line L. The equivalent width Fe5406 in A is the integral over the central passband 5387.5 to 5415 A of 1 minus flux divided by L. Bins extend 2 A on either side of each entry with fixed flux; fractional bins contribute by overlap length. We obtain 6.17 A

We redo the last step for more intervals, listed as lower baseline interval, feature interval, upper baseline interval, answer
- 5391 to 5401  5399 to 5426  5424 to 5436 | 1.5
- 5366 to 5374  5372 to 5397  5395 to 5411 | -2.3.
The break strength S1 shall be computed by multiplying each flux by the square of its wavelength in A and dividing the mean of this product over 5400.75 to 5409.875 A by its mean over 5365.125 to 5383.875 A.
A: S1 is 0.78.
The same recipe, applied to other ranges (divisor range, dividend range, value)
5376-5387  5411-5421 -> 0.74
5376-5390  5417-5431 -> 0.95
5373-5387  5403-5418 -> 0.68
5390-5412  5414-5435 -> 1.07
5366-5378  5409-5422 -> 0.83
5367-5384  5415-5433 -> 0.91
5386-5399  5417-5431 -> 1.08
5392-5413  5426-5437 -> 1.01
